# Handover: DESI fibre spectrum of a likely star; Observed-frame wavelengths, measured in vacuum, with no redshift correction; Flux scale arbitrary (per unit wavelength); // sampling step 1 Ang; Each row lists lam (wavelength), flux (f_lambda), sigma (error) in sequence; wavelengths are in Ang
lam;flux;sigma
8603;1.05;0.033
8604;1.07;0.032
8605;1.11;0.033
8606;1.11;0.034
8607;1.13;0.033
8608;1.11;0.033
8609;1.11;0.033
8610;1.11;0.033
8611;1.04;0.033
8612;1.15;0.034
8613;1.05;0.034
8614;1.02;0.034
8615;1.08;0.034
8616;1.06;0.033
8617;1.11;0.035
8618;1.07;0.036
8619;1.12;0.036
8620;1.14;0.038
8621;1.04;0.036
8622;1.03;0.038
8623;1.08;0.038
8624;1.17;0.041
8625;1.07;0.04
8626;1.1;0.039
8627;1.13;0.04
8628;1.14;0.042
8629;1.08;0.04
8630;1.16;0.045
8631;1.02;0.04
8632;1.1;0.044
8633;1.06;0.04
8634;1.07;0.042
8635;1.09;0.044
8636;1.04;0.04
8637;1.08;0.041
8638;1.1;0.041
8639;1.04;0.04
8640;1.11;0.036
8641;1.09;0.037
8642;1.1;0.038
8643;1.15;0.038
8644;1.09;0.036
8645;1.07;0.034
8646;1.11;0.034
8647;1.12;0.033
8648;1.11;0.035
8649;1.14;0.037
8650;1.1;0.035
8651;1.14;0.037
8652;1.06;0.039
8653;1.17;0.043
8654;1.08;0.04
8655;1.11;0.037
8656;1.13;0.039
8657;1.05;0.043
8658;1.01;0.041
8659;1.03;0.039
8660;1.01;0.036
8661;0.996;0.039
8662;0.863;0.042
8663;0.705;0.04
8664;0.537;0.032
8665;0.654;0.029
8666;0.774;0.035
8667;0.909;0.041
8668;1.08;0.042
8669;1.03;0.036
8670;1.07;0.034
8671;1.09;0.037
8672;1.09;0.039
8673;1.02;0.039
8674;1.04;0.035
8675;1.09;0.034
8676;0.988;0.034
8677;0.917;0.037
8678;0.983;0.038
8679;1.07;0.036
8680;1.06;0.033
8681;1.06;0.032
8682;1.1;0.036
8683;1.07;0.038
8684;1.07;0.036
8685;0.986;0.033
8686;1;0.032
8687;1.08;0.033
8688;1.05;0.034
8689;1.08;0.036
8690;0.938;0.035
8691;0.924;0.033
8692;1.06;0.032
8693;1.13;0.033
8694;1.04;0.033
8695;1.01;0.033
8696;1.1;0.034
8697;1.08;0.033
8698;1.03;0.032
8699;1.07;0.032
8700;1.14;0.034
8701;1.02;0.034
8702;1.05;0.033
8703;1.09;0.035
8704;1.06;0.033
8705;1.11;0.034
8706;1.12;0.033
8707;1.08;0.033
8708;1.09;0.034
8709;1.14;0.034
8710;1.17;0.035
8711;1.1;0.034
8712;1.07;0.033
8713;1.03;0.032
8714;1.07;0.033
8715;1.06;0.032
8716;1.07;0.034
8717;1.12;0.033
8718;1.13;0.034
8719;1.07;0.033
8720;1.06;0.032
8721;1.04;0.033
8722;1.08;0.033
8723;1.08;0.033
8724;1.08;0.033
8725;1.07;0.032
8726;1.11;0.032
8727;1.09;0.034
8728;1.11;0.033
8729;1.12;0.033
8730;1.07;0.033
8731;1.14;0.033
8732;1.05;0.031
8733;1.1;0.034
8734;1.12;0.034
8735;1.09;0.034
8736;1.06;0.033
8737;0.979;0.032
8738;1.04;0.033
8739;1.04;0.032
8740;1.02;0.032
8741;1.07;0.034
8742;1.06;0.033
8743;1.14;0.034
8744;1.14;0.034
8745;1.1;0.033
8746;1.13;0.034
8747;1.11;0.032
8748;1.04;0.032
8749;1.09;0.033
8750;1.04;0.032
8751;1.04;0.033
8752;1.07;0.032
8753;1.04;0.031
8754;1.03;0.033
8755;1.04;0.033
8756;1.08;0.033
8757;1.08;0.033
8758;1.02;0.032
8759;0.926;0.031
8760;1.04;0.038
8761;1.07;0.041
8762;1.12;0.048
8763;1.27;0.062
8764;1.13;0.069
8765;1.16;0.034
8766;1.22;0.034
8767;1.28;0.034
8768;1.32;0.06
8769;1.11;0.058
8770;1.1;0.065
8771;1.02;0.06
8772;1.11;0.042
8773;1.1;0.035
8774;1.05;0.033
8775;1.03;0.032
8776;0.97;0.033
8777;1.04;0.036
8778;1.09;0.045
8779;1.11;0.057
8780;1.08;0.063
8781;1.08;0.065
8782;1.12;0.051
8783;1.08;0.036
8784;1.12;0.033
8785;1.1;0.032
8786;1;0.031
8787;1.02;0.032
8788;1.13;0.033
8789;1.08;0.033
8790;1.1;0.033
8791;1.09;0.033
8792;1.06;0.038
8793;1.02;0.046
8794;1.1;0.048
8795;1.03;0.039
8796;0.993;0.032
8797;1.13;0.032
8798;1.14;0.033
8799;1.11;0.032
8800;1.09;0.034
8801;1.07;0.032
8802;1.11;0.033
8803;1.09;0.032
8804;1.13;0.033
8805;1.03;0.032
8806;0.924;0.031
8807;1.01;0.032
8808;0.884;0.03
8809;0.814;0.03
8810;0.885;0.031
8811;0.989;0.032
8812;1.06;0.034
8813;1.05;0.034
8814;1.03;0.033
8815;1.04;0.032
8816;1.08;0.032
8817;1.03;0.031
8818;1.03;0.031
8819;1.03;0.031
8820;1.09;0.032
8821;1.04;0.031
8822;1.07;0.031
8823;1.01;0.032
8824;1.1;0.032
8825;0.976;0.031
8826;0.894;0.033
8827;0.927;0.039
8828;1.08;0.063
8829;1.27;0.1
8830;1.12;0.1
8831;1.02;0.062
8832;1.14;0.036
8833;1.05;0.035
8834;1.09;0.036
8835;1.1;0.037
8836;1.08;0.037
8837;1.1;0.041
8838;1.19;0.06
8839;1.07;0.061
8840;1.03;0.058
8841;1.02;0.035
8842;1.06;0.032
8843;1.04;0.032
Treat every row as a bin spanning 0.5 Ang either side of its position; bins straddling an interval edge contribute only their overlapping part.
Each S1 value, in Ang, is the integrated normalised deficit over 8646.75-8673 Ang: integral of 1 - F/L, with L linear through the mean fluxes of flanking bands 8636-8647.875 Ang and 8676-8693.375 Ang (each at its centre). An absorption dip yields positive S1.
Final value 1.7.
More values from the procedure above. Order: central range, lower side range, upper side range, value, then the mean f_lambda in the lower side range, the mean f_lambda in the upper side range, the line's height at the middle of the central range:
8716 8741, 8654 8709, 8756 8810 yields -0.8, 1.02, 1.08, 1.05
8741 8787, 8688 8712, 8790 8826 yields -1.7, 1.07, 1.04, 1.05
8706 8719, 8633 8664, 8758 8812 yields -0.4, 1.06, 1.07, 1.06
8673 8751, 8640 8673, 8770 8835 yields -2.6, 1.02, 1.05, 1.03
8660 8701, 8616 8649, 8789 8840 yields 3.1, 1.09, 1.05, 1.08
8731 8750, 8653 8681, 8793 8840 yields -1.2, 0.982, 1.05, 1.02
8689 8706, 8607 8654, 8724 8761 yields 0.4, 1.09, 1.07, 1.08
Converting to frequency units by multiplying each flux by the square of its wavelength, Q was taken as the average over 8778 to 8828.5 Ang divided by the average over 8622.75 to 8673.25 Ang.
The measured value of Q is 1.04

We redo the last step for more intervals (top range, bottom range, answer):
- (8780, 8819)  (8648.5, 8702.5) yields 1.06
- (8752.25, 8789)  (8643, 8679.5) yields 1.10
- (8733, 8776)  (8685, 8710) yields 1.04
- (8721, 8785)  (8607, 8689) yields 1.06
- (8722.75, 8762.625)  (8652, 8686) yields 1.09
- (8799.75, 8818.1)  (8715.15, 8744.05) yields 0.96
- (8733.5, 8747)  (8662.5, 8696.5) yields 1.10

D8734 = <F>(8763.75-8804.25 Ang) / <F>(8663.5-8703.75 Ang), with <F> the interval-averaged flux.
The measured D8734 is 1.08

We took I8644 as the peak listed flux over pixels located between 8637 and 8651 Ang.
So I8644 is 1.15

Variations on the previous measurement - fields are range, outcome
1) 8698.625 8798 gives 1.32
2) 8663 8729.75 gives 1.17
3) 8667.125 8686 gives 1.1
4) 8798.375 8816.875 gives 1.13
